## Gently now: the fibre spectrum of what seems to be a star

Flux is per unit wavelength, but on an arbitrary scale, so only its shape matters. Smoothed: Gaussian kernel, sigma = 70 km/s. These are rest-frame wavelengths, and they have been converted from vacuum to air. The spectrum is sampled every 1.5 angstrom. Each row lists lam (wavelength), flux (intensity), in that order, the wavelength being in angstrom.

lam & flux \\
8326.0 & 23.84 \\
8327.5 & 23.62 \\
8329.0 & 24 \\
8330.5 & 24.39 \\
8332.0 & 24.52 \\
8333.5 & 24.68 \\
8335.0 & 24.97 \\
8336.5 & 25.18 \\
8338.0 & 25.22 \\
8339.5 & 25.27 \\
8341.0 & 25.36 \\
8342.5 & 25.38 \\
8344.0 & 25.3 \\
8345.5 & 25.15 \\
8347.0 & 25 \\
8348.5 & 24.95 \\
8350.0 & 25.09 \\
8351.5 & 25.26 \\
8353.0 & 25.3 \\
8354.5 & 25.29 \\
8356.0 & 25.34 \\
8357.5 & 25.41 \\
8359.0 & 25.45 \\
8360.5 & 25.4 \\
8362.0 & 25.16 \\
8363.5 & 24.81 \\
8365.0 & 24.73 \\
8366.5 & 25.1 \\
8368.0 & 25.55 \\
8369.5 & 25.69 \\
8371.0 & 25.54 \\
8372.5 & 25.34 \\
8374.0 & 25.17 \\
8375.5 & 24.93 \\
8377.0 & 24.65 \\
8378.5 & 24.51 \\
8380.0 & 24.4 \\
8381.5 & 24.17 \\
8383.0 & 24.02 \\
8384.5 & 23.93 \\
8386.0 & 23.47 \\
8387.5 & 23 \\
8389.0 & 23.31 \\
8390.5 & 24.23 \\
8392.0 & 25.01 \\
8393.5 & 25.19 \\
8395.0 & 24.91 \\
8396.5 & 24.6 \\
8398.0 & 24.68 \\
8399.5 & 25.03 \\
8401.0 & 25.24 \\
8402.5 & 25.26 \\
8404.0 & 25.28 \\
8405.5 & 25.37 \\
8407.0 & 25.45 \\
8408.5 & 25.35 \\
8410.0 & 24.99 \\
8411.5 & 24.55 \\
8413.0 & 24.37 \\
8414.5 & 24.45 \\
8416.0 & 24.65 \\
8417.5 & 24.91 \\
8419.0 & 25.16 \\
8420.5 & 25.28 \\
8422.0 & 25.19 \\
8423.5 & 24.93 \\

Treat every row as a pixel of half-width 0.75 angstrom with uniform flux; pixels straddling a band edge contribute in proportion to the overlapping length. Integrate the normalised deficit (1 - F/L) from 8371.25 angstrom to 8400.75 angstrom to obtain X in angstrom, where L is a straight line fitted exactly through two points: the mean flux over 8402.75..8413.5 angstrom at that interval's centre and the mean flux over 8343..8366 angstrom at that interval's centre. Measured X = 0.7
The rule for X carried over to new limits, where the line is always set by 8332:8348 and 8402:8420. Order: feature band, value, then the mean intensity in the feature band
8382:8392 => 0.5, 23.8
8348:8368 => -0.1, 25.2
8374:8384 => 0.2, 24.5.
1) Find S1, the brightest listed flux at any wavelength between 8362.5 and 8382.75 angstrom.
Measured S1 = 25.69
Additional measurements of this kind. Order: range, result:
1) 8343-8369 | 25.55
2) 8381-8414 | 25.45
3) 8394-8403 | 25.26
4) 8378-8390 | 24.51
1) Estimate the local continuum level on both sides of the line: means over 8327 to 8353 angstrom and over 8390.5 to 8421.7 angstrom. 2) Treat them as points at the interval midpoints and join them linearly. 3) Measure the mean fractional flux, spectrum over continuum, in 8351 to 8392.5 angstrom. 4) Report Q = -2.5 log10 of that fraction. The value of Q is 0.007 mag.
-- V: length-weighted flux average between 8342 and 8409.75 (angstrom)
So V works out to 24.9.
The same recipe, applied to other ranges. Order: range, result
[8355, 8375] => 25.3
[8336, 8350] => 25.2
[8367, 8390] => 24.5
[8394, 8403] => 25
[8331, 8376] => 25.2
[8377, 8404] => 24.4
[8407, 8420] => 24.9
